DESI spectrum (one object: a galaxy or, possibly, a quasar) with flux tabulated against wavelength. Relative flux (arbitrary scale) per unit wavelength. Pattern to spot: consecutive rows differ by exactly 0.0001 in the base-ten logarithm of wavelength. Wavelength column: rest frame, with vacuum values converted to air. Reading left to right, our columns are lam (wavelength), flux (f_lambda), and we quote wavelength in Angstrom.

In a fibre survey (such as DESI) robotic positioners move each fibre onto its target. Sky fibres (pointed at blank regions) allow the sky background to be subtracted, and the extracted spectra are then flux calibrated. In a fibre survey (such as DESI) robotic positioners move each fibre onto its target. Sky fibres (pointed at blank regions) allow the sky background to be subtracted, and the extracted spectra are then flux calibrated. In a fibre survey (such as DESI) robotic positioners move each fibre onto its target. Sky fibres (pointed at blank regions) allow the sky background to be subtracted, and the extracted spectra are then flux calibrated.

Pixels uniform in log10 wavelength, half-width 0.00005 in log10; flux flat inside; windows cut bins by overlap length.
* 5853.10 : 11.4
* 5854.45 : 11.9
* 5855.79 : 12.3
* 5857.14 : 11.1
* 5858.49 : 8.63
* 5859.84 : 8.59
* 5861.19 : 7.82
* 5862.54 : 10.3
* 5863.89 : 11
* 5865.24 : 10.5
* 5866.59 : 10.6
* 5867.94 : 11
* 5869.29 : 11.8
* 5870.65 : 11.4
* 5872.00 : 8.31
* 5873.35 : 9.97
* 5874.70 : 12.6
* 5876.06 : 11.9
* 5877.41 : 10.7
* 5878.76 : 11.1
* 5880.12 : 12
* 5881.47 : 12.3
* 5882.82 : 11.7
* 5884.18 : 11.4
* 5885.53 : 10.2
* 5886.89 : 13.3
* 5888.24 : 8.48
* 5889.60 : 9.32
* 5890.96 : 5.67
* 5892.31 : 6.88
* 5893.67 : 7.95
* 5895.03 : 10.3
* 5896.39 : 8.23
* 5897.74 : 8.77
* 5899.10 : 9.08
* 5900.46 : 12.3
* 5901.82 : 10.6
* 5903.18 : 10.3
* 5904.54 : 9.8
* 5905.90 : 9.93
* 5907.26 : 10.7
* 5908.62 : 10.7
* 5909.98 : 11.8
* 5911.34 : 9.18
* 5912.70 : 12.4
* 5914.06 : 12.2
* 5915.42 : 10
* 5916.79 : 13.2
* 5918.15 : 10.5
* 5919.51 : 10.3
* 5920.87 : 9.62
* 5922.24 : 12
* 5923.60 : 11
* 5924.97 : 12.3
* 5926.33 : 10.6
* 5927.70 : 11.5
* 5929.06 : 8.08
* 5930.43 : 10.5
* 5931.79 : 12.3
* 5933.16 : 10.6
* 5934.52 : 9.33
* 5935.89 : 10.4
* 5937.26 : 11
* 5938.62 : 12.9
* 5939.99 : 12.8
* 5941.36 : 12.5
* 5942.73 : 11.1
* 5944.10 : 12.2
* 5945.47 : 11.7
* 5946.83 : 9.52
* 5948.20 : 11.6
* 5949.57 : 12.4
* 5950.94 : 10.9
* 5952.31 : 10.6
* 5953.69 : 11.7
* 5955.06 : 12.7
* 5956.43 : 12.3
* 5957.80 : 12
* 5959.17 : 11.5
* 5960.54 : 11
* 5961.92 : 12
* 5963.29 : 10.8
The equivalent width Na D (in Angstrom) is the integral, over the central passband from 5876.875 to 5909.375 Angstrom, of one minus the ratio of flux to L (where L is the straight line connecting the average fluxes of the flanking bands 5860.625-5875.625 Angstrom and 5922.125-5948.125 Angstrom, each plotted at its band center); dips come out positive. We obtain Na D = 2.1 Angstrom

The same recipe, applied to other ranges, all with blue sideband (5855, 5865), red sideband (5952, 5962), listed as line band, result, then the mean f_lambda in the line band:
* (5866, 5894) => -0.22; 10.4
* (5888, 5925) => 2.56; 10.1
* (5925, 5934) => 0.44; 10.7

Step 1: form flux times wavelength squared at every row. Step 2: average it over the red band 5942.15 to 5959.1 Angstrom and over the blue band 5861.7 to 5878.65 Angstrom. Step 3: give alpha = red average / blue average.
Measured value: 1.10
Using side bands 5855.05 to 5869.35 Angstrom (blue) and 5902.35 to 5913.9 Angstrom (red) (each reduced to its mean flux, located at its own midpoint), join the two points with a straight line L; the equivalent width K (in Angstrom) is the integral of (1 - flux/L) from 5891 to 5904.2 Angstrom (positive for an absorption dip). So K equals 1.7 Angstrom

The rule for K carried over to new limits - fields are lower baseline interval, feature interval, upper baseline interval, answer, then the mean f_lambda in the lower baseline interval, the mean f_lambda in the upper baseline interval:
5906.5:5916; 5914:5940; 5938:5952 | 0.82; 11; 11.7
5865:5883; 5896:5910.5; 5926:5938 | 0.79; 11.1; 10.5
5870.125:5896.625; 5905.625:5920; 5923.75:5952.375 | -0.39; 10.2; 11.2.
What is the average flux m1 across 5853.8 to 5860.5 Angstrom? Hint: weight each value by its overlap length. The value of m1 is 10.5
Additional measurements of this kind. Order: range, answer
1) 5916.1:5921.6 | 10.9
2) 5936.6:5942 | 12.3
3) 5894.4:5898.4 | 9.1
